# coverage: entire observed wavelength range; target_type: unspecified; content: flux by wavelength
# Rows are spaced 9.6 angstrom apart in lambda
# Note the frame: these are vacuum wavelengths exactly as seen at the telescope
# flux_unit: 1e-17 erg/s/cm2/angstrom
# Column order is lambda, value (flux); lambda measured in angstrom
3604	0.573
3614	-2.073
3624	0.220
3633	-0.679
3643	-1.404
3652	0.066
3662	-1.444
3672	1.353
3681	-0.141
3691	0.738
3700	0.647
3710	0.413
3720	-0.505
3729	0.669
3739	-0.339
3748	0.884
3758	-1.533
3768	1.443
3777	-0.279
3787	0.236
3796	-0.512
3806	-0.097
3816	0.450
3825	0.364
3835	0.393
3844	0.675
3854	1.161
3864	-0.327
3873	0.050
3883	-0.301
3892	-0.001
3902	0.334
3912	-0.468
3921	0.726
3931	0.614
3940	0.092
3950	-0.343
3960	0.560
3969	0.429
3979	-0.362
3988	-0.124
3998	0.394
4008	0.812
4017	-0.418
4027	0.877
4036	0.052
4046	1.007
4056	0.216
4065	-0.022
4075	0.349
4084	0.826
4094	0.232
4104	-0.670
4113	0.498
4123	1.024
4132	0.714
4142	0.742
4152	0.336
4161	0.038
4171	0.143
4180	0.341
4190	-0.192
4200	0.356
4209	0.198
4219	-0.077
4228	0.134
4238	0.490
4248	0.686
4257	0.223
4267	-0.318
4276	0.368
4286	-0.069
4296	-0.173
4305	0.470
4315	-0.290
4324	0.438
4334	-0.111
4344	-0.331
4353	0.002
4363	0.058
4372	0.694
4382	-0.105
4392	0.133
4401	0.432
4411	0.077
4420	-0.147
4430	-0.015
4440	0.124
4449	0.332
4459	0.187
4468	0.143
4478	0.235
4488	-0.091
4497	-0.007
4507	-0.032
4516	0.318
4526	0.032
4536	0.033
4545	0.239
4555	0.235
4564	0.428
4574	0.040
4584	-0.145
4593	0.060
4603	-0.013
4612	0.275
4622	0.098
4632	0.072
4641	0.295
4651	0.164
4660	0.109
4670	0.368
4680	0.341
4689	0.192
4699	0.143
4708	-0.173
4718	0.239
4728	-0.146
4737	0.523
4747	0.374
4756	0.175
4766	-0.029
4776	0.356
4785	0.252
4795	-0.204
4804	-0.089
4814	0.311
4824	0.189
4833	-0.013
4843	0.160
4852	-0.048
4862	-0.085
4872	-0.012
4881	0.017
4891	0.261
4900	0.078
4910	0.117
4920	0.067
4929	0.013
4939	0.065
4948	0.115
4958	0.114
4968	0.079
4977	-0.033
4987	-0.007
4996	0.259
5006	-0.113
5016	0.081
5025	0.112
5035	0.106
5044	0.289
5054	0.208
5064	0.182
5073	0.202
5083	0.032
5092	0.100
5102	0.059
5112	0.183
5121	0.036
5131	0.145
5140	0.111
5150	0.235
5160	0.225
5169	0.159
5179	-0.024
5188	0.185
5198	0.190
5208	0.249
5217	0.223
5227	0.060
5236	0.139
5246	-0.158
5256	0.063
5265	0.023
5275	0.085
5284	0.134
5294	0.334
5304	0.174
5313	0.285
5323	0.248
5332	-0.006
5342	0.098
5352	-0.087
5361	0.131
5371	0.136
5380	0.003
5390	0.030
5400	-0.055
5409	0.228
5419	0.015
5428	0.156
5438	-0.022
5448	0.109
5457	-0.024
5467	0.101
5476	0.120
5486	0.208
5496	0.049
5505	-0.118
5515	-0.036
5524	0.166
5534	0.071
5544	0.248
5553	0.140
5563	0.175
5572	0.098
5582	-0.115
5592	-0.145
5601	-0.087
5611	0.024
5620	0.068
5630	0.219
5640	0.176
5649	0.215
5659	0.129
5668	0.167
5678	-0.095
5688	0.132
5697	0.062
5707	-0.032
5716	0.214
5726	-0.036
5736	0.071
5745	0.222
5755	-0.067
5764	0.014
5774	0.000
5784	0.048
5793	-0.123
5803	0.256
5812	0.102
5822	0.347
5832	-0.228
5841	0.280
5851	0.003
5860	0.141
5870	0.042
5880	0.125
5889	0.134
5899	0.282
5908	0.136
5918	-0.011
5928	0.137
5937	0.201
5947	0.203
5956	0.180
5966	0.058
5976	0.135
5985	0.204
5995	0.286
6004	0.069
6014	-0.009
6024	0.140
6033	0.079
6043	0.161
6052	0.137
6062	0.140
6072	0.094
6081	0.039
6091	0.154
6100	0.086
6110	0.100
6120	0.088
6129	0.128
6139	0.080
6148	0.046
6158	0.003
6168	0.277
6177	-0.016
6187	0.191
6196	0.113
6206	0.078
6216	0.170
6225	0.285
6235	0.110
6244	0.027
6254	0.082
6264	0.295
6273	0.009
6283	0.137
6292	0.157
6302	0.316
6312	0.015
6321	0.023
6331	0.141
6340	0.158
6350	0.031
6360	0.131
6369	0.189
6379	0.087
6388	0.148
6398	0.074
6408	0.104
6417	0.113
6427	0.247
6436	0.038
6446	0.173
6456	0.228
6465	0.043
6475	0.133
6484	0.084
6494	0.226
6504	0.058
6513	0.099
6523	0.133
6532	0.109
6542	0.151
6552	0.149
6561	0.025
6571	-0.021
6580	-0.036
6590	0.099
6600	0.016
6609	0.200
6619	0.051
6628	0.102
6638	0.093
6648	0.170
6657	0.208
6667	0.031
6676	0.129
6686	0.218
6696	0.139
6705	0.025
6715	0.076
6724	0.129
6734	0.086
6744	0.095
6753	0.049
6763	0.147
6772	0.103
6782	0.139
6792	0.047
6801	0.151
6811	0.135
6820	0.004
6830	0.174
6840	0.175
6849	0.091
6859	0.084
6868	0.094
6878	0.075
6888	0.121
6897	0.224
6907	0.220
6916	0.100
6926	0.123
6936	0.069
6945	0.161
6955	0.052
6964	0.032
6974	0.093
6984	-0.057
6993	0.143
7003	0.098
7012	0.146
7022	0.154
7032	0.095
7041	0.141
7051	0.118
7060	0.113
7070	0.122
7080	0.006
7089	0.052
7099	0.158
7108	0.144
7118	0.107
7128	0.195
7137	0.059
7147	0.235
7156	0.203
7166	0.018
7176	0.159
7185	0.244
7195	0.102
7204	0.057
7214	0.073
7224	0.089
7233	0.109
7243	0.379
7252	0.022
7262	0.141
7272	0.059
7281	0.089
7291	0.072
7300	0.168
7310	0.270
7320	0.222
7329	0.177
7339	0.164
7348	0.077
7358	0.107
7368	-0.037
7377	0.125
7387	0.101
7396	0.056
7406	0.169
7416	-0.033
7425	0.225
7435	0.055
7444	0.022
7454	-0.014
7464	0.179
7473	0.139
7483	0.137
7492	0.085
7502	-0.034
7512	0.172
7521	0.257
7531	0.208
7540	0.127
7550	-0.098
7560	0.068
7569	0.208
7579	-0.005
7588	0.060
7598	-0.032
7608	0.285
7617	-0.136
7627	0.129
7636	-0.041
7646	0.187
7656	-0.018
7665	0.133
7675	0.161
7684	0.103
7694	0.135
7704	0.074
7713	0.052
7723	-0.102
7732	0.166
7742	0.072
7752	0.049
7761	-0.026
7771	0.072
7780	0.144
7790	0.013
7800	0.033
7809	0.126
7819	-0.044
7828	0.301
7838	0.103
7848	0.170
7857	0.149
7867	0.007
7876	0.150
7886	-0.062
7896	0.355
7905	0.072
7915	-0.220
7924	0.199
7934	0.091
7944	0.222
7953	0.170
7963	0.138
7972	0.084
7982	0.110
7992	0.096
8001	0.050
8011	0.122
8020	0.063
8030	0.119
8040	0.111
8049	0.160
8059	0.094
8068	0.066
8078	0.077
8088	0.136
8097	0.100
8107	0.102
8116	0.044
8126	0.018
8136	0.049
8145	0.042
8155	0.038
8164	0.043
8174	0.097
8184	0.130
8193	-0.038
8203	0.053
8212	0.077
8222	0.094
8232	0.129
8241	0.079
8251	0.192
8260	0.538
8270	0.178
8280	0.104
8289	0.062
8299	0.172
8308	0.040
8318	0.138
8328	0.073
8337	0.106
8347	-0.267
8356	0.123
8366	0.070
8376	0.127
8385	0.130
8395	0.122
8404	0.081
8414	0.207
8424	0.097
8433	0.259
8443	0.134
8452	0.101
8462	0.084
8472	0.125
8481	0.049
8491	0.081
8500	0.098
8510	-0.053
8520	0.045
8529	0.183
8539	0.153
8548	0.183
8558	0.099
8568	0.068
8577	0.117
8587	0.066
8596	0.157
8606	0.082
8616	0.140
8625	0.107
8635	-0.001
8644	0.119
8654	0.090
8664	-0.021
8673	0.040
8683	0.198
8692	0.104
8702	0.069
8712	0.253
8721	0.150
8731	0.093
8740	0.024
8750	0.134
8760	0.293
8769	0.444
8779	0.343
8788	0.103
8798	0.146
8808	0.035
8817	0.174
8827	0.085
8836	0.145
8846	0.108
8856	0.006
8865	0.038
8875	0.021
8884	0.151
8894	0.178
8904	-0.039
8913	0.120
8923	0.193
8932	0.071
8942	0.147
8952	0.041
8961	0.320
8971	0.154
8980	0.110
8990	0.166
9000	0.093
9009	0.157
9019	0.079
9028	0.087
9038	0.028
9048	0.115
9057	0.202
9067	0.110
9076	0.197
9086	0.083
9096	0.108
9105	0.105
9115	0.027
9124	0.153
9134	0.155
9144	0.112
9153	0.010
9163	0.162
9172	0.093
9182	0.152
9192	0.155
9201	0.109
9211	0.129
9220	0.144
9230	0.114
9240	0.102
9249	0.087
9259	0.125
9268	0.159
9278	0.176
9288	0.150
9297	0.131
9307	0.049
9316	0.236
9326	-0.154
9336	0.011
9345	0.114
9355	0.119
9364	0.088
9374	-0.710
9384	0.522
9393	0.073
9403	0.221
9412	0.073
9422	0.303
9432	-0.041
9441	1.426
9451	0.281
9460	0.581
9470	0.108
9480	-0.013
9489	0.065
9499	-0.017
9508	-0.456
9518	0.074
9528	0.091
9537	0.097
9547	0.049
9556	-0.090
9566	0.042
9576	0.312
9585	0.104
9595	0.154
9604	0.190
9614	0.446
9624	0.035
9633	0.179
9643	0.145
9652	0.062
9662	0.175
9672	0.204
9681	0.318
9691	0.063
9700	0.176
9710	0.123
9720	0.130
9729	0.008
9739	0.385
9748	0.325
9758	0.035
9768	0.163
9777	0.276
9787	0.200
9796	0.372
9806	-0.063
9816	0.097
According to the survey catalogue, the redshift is 1.215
